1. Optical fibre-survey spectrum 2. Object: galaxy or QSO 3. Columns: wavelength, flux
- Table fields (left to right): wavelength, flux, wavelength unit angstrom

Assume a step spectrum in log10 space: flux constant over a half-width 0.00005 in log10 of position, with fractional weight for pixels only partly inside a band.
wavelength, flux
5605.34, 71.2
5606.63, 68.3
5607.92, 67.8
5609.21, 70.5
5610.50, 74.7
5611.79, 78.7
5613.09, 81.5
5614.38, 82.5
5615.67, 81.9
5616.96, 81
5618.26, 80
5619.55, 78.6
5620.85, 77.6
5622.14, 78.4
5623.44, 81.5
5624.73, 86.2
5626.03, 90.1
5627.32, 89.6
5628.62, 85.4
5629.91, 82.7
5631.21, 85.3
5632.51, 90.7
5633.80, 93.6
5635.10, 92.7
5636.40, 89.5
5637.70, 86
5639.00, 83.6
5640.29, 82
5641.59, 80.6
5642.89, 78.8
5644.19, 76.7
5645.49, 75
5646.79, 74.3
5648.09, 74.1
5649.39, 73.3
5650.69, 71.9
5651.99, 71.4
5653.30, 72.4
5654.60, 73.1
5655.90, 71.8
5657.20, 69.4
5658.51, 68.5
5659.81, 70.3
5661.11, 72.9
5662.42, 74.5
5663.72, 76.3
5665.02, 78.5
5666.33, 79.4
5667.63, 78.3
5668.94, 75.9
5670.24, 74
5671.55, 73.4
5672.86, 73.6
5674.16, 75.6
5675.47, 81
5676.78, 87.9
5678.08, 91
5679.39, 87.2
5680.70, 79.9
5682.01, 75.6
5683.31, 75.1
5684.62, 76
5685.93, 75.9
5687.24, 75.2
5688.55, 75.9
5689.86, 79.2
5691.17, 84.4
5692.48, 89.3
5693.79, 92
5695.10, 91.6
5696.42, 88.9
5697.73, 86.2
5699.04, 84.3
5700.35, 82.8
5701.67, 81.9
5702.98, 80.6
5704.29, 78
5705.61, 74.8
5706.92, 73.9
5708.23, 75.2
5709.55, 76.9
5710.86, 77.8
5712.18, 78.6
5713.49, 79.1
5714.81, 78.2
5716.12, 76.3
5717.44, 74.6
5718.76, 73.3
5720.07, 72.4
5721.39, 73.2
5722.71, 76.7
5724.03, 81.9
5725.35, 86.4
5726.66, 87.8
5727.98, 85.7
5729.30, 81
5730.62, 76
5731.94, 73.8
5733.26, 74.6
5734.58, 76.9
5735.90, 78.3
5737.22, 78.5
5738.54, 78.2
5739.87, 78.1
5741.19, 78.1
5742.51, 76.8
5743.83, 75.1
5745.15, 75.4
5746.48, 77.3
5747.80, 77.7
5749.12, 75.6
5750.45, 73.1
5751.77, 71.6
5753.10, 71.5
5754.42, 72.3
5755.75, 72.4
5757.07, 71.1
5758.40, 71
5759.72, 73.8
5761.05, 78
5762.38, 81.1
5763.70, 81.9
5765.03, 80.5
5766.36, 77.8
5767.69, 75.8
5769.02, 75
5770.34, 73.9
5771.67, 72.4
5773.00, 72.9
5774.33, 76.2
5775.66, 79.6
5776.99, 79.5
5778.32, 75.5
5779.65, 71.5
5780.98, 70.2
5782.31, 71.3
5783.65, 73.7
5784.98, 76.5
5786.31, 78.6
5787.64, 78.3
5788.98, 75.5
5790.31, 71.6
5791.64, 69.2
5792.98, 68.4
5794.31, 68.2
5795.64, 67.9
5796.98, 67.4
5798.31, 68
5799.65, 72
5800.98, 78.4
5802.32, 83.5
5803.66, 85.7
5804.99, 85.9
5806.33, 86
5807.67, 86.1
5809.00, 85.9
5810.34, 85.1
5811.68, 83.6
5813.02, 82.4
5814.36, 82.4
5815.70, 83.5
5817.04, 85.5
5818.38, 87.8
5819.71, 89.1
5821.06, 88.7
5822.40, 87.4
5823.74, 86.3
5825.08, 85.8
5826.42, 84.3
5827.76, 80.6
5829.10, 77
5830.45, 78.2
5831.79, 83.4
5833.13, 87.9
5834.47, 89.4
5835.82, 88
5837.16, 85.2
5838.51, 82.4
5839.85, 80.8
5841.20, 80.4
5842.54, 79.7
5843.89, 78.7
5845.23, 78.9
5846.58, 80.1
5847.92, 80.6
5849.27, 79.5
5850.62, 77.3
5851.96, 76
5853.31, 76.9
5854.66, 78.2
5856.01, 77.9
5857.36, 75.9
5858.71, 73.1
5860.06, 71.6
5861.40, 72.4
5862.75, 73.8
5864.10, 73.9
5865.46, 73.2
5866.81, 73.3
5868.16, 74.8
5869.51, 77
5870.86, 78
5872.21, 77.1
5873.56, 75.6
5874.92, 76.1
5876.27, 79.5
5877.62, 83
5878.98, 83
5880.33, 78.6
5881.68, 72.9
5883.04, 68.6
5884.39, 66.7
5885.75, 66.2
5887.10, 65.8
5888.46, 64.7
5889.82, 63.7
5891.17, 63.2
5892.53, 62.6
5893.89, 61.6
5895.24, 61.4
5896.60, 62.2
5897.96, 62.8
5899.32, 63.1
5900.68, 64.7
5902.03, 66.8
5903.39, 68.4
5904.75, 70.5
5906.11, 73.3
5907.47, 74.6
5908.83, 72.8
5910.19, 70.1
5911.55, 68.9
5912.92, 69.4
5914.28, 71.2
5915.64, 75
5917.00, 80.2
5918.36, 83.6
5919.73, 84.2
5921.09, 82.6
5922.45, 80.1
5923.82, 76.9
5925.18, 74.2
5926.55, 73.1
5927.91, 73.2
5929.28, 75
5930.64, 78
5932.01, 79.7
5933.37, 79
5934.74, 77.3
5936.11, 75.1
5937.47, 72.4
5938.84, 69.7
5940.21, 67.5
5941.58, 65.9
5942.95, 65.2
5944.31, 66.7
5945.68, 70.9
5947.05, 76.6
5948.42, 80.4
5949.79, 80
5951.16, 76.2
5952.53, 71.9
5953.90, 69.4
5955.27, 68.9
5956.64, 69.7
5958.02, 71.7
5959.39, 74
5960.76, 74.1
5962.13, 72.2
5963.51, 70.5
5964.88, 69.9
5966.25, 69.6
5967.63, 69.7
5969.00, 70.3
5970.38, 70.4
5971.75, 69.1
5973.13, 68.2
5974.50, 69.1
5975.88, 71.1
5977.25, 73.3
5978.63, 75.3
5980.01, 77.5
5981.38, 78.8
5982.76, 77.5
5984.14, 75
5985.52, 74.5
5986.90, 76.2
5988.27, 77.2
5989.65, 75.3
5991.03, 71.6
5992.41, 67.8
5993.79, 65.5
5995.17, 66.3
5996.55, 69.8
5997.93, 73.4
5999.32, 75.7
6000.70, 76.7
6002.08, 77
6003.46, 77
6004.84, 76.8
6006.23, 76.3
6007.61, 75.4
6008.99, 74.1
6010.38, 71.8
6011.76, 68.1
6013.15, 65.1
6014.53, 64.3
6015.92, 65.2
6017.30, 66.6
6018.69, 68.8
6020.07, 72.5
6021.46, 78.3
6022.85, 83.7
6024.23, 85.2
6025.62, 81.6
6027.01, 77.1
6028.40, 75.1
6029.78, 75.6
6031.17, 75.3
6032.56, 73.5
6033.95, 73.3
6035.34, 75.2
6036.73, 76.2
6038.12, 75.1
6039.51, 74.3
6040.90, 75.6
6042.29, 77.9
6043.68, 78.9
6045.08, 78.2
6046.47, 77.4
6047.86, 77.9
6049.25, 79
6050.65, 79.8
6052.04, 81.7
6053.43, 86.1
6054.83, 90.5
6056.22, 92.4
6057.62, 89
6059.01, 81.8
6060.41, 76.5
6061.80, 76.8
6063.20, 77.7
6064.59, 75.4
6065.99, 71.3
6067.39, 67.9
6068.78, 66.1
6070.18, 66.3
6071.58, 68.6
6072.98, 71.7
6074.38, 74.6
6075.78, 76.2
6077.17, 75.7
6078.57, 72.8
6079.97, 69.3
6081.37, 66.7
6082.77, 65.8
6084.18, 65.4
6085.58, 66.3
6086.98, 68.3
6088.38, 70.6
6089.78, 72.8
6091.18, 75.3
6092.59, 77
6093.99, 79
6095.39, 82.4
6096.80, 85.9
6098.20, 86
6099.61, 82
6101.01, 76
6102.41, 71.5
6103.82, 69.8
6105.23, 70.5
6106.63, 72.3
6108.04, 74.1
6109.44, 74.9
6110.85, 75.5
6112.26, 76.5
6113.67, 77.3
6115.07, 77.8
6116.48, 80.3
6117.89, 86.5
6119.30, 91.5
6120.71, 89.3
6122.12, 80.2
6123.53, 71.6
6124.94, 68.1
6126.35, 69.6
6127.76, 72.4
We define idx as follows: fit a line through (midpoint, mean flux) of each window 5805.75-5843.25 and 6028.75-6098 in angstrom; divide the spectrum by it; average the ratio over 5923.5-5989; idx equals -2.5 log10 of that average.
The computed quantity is 0.09 mag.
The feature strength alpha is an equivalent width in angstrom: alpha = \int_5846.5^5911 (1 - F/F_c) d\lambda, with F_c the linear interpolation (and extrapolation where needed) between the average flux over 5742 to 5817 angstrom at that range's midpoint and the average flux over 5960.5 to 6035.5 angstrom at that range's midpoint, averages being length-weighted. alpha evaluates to 2.5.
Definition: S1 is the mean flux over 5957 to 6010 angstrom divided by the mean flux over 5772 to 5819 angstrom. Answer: 0.94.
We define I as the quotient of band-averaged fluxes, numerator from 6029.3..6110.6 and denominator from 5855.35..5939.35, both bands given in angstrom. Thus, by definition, 1.04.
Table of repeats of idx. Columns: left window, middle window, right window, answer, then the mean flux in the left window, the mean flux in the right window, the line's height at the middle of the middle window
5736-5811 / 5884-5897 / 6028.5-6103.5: 0.19 mag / 76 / 75.9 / 75.9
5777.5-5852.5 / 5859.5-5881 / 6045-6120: 0.04 mag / 79.9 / 76.3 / 79.1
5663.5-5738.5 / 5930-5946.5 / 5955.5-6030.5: 0.03 mag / 79.4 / 73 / 74.2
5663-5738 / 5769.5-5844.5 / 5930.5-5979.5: -0.04 mag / 79.4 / 72.1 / 76.4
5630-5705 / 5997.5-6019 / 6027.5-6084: 0.06 mag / 79.6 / 75.9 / 76.3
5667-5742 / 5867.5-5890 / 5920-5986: 0.02 mag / 79.4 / 73.3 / 75.2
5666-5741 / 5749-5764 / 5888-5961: 0.05 mag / 79.4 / 71.8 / 77.6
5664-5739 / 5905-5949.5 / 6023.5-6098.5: 0.04 mag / 79.4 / 76.1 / 77.3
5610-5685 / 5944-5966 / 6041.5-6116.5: 0.06 mag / 79.4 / 75.8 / 76.8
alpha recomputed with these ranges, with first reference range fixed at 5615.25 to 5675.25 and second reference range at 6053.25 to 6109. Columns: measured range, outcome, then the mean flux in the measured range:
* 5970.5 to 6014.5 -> 1.66 angstrom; 73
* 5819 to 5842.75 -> -2.15 angstrom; 84.3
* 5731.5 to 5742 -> 0.13 angstrom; 77.1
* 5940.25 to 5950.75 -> 0.57 angstrom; 72.1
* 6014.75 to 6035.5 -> 0.17 angstrom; 74.9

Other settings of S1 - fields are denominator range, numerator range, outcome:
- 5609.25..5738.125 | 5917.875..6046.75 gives 0.93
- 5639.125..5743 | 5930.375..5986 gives 0.93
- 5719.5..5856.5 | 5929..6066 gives 0.95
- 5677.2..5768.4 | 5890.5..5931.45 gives 0.91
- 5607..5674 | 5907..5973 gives 0.93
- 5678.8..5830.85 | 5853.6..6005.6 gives 0.93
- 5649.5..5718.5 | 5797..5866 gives 1.04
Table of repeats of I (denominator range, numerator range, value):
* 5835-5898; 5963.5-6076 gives 1.00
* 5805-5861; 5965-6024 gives 0.88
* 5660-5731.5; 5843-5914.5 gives 0.91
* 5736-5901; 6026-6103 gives 0.99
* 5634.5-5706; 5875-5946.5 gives 0.91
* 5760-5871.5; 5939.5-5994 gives 0.92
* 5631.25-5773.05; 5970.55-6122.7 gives 0.96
